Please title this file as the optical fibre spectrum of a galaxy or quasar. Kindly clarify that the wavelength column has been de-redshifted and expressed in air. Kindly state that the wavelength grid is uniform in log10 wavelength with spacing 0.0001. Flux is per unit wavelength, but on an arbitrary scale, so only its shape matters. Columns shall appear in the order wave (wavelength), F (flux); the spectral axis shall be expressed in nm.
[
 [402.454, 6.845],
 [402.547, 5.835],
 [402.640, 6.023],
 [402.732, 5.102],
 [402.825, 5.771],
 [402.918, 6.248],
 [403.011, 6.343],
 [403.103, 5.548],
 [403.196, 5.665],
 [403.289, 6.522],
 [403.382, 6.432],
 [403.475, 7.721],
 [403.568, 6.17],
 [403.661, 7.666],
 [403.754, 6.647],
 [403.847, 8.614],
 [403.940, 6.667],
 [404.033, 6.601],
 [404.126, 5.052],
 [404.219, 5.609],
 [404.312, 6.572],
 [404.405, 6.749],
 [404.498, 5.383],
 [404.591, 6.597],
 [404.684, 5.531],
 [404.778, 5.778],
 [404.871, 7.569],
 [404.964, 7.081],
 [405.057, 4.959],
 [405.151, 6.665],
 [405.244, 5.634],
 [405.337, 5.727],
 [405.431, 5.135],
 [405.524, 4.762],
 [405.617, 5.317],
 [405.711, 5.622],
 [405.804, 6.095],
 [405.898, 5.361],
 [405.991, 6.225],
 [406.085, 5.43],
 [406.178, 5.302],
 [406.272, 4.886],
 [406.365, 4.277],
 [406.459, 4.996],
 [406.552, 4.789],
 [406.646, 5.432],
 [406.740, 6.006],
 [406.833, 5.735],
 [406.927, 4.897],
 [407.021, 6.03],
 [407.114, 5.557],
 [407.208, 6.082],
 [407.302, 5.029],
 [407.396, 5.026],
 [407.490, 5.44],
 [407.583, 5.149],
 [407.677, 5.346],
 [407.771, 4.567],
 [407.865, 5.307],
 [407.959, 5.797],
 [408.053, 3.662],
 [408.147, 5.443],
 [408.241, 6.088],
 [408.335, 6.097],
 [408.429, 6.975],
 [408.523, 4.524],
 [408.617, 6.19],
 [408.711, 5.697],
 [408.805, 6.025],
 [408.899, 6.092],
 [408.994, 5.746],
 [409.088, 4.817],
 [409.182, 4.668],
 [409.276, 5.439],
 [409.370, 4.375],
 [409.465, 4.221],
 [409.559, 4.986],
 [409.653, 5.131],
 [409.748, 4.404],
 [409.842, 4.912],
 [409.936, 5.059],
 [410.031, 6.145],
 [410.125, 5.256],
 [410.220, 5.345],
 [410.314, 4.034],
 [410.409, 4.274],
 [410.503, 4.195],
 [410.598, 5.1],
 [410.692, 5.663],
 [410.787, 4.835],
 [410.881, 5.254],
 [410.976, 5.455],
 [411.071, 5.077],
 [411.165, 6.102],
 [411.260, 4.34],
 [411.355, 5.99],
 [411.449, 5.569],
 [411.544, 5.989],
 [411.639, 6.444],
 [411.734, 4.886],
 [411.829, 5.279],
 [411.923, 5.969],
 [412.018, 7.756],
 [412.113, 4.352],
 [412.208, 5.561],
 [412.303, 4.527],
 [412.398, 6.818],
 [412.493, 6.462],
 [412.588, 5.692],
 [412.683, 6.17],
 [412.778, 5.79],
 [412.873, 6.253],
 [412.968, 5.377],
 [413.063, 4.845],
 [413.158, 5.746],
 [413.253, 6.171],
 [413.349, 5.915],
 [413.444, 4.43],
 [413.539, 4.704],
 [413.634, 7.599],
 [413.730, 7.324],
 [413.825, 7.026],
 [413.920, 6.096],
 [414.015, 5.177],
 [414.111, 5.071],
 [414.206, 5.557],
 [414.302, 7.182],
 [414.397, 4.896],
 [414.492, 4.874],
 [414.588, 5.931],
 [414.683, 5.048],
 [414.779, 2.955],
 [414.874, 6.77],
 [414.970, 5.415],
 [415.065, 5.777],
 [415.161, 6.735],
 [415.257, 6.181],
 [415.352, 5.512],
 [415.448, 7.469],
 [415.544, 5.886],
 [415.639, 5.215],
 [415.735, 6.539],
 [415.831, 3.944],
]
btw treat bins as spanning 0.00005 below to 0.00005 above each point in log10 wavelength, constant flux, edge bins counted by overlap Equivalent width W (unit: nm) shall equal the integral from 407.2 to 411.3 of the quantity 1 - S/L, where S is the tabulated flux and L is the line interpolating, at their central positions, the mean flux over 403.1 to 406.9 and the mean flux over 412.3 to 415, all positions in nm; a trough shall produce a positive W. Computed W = 0.45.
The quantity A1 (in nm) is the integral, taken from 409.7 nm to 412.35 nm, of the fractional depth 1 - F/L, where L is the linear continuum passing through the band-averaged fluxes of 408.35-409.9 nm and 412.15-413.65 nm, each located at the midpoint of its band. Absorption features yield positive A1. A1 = 0.11 nm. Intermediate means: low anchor 5.28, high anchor 5.71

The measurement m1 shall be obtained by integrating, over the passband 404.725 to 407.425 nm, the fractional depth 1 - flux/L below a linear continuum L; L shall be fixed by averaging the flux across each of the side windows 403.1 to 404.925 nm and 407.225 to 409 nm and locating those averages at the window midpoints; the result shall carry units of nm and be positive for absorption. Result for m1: 0.19 nm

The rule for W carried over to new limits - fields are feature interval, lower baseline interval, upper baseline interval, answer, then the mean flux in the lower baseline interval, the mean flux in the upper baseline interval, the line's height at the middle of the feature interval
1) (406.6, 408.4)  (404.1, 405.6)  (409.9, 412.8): 0.10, 5.93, 5.46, 5.74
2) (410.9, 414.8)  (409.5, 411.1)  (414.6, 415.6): -0.20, 5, 5.78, 5.41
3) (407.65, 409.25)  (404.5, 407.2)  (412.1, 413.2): 0.05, 5.62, 5.67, 5.64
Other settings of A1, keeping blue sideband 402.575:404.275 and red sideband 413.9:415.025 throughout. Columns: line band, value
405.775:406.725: 0.128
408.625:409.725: 0.120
